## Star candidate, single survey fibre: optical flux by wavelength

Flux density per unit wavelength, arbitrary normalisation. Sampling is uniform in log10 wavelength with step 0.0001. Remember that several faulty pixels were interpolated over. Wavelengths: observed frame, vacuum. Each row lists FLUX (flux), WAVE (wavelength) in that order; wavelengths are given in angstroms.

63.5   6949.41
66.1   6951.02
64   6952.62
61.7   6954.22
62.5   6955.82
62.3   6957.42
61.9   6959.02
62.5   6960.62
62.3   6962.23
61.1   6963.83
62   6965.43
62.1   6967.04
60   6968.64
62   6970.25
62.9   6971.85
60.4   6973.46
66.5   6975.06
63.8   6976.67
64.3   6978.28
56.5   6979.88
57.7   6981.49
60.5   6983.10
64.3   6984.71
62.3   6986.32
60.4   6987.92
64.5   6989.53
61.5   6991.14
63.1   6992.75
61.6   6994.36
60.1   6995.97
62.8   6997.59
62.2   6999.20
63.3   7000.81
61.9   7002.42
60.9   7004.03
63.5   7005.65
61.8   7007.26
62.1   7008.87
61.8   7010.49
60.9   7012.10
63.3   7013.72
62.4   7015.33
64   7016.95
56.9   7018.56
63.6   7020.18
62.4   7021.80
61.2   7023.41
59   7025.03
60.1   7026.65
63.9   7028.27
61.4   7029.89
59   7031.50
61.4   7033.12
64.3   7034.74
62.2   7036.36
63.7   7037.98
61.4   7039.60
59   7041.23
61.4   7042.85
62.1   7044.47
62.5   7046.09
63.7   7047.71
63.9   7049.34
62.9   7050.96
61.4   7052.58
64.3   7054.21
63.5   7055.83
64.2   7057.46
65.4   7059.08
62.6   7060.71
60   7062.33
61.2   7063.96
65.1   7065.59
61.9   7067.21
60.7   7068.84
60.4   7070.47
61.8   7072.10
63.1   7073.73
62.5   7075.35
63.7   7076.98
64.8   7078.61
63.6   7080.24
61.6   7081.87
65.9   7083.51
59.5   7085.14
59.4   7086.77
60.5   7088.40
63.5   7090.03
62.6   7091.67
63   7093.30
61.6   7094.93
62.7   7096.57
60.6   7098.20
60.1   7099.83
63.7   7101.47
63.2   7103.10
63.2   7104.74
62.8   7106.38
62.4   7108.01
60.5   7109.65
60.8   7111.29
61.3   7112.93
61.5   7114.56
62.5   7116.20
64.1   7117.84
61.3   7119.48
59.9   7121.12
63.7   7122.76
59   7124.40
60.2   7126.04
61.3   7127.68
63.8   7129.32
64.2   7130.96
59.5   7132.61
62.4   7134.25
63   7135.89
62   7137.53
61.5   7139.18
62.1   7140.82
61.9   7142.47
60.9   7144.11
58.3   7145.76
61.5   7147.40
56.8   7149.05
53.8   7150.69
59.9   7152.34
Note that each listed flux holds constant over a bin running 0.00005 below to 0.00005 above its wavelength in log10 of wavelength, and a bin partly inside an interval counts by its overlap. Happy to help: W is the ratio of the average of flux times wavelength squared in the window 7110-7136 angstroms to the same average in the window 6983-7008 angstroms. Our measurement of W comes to 1.03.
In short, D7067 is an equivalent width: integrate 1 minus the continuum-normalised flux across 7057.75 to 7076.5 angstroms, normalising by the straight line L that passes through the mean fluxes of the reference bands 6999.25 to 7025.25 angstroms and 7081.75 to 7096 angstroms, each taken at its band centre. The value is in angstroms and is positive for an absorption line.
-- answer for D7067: -0.1 angstroms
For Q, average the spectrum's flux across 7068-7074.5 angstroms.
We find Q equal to 61.4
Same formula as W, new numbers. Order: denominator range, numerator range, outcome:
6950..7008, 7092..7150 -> 1.03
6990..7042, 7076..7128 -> 1.03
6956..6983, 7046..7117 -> 1.04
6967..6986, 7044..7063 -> 1.04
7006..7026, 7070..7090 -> 1.03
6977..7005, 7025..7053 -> 1.02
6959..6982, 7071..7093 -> 1.04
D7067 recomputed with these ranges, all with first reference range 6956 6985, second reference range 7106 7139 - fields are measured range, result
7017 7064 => -0.20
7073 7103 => -0.28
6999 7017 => -0.14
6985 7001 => -0.10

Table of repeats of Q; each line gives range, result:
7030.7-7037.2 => 61.7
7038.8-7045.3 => 60.9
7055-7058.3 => 64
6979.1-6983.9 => 58.2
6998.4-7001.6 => 62.8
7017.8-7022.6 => 60.9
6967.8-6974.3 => 61.4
